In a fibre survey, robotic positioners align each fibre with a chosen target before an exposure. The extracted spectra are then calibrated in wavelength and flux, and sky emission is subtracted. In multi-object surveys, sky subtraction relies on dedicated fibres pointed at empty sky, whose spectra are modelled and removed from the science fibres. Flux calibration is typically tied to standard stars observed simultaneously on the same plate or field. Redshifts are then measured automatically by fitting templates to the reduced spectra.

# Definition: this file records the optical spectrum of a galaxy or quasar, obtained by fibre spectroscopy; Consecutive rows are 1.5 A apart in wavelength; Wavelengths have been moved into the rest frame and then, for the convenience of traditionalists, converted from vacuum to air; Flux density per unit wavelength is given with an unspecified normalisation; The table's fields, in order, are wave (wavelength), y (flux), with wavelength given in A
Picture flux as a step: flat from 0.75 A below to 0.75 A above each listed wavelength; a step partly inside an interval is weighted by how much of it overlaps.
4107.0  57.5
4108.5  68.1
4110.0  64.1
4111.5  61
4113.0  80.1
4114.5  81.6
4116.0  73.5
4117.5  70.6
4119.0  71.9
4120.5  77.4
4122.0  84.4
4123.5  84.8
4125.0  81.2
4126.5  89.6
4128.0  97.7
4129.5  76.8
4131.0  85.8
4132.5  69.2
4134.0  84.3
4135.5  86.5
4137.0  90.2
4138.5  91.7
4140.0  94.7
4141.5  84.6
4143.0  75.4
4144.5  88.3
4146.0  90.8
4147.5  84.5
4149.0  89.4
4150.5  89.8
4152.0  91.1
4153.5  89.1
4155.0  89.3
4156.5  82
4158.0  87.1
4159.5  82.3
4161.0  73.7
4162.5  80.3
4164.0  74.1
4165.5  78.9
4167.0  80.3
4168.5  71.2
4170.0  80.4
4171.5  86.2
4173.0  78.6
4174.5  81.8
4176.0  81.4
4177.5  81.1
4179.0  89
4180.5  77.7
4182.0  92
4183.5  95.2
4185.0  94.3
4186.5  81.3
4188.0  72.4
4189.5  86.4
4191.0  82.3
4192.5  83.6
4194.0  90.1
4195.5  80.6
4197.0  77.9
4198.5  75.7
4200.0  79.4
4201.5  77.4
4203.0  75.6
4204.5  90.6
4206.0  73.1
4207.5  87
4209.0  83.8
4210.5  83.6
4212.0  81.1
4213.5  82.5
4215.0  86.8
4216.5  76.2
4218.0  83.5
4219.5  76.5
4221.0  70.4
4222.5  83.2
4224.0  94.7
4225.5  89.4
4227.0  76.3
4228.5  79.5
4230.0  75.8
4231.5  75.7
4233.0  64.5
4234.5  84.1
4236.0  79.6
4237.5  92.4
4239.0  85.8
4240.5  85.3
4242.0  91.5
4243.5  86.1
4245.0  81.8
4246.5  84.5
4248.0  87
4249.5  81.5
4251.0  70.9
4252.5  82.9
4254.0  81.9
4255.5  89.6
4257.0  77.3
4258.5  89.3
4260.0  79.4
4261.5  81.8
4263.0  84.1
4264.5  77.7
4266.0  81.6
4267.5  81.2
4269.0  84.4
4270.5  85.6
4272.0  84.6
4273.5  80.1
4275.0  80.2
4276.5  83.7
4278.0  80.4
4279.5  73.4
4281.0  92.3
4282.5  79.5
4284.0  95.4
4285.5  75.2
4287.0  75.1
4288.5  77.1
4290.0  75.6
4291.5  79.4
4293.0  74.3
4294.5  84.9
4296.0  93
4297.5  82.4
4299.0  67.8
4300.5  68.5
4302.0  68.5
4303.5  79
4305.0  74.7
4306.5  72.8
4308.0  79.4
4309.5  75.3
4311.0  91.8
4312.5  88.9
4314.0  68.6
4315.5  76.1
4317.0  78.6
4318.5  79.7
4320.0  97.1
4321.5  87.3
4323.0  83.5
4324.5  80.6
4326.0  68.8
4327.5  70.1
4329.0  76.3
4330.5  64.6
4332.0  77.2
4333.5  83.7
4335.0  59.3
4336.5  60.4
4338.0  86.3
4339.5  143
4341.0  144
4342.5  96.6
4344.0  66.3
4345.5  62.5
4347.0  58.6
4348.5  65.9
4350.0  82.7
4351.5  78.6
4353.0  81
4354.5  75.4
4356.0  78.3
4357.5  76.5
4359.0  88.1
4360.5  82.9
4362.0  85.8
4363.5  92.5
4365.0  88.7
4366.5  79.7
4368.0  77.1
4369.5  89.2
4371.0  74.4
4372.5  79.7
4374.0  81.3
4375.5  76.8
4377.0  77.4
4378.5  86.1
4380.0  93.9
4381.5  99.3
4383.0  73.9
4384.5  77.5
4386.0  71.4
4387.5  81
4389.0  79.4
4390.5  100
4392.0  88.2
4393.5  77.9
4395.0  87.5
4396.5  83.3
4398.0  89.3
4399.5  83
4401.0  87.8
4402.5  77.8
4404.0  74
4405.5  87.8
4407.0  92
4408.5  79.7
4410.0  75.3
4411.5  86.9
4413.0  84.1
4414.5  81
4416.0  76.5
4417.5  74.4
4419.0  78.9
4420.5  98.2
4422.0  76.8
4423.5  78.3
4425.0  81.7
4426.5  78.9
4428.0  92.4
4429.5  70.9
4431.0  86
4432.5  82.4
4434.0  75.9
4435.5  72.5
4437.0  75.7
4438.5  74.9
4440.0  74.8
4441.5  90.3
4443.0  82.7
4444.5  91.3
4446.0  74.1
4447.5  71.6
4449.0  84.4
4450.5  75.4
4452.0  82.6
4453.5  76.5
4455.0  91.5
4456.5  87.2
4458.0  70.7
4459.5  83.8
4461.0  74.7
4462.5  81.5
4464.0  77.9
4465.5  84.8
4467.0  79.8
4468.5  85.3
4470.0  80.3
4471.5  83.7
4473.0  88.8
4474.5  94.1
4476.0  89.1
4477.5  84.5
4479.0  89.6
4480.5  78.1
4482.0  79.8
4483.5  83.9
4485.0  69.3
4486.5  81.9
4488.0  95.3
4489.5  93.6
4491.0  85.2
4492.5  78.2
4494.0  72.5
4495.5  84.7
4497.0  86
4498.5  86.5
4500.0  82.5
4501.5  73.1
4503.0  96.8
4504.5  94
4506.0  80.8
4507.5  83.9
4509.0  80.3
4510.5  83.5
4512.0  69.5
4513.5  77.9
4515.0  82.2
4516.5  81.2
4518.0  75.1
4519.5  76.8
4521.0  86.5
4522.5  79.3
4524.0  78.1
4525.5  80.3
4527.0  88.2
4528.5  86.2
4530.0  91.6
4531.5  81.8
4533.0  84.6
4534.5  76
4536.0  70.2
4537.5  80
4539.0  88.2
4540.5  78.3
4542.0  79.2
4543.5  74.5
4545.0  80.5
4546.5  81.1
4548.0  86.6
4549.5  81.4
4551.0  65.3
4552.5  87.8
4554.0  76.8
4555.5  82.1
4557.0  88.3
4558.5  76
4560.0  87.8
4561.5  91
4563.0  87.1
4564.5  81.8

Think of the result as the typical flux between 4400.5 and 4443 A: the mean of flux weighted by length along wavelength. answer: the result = 80.9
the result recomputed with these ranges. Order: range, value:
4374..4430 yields 82.7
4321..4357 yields 80.4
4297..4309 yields 74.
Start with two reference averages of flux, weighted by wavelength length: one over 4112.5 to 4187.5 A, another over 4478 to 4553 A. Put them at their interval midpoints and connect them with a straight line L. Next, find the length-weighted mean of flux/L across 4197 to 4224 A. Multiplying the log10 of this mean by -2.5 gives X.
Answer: 0.03 mag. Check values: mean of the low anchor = 83.4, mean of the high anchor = 81.7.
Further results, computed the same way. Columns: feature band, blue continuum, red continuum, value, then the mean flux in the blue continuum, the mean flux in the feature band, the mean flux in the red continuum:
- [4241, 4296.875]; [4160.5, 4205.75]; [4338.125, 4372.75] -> 0.012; 81.6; 82.3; 84.8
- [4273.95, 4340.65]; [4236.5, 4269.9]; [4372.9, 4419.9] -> 0.041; 83.5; 80.2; 82.7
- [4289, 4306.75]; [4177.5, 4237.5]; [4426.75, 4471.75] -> 0.062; 81.9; 76.9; 80.5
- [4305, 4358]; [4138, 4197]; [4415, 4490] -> 0.031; 84.1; 80.4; 81.7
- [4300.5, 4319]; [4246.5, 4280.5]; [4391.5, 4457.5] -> 0.060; 81.9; 77.4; 81.6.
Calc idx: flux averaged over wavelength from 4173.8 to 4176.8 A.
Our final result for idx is 81.6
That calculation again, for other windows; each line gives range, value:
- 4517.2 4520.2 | 76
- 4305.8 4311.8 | 80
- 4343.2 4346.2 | 65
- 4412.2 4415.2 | 82.6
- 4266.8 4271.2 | 83.7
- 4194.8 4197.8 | 79.2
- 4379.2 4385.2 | 86.2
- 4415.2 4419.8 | 76.9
